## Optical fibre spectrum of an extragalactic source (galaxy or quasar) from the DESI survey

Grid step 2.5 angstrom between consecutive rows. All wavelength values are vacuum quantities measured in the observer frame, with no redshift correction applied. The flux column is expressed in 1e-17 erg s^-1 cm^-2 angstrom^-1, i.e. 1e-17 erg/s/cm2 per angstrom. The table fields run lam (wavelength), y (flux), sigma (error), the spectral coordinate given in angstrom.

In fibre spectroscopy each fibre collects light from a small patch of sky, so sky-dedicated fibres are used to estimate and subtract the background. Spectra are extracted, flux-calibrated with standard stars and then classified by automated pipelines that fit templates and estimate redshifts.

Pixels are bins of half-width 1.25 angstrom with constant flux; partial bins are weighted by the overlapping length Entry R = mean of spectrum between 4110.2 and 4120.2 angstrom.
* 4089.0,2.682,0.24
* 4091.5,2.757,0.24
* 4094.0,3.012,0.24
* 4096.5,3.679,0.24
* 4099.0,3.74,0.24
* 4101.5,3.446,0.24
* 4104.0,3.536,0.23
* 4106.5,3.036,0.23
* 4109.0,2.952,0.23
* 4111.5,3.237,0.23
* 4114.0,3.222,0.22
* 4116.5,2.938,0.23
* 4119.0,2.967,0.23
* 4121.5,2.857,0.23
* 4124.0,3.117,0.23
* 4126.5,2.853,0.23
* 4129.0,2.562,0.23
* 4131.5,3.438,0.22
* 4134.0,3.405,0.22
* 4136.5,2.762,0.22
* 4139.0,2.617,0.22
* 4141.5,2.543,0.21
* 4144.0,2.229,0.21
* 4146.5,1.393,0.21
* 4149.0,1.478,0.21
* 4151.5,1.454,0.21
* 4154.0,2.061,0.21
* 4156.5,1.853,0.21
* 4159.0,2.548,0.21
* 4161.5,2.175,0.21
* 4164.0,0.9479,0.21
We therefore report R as 3.09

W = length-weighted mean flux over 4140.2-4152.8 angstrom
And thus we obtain 1.82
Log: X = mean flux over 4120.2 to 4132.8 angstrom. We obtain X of 2.97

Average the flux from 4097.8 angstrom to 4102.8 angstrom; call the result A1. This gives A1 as 3.59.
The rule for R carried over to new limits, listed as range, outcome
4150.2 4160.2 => 1.97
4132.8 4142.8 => 2.83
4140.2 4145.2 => 2.39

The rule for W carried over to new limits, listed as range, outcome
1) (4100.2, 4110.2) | 3.25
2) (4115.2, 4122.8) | 2.92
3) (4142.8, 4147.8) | 1.8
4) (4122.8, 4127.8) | 2.98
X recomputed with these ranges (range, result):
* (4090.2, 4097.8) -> 3.15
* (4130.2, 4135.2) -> 3.41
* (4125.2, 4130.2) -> 2.71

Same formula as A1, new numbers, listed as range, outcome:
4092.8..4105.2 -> 3.48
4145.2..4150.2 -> 1.44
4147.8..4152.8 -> 1.47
